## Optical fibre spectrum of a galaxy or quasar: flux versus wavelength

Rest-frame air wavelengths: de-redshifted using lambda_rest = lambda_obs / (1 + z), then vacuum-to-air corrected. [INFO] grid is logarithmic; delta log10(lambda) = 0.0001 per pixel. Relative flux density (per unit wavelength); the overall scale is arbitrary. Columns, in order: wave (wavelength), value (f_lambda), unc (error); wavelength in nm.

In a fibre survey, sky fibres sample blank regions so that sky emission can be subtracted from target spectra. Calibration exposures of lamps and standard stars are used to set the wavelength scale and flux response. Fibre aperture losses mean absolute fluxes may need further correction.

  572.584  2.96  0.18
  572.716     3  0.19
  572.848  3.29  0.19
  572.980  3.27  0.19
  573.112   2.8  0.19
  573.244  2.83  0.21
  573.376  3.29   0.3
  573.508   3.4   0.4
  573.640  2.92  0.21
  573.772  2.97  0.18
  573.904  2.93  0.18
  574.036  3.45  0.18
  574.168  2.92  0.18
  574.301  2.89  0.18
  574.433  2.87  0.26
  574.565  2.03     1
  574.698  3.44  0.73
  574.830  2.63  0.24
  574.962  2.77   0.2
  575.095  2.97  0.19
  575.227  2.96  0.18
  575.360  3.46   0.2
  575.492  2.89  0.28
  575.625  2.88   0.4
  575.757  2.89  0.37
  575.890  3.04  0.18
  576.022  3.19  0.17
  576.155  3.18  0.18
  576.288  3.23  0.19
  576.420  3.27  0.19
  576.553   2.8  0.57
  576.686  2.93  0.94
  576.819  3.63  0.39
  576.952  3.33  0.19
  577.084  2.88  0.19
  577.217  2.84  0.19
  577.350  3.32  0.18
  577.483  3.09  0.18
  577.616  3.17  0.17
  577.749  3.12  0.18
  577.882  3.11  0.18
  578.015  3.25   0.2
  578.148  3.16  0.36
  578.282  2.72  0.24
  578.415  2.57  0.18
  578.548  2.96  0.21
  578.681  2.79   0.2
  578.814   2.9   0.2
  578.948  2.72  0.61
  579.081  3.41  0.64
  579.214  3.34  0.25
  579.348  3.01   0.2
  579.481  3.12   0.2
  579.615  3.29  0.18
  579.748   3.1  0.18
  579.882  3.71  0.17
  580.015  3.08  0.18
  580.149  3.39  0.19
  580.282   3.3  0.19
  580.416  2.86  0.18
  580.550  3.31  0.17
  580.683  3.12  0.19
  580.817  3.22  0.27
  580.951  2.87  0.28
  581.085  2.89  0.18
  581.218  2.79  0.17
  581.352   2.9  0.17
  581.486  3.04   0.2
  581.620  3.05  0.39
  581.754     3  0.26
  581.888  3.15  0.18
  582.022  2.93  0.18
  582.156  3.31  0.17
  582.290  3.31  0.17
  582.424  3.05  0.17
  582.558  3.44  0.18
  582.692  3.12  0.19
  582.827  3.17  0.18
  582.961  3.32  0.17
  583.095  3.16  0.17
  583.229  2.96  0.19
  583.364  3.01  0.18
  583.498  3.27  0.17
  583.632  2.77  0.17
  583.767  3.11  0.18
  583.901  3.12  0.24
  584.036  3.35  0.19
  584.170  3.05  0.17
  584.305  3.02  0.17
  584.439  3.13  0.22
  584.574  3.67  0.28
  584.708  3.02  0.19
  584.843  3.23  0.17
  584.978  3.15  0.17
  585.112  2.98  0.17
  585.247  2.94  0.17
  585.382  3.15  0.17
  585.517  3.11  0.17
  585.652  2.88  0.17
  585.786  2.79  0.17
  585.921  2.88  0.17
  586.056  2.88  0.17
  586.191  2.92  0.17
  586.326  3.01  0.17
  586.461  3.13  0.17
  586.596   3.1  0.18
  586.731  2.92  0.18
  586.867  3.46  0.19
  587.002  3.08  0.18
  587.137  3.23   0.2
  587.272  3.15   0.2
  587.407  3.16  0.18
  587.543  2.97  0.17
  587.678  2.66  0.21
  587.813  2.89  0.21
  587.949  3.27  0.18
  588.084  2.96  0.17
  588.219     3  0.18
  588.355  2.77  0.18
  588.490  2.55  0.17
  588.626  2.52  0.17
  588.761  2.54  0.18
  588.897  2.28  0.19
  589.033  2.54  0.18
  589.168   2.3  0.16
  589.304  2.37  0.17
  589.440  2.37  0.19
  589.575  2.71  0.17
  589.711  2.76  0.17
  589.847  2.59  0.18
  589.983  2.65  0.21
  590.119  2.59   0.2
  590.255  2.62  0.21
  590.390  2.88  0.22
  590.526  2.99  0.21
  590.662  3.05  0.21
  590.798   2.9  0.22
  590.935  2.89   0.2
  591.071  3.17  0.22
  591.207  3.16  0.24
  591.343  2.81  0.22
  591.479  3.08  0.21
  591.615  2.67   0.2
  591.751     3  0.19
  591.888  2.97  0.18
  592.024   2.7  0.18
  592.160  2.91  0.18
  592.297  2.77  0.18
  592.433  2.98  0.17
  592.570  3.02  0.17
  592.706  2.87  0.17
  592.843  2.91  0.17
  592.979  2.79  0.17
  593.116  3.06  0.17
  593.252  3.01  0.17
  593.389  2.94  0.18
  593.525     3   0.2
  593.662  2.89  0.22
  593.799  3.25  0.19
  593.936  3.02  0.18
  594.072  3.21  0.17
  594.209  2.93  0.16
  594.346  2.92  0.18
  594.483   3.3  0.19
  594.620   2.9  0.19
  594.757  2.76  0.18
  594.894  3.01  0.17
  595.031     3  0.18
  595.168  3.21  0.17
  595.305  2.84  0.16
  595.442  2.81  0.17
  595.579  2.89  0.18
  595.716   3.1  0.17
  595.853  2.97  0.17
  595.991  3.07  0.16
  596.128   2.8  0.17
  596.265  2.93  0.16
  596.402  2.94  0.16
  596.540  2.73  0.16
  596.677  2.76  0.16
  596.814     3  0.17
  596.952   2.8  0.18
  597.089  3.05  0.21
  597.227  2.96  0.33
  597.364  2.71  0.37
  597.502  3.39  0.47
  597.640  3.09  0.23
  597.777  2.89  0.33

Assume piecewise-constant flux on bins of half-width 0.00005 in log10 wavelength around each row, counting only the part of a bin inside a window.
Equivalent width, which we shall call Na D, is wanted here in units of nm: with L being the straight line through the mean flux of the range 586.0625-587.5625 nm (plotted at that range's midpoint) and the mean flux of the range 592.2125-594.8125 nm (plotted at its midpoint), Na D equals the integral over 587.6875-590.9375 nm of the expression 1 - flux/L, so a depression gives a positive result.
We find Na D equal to 0.37 nm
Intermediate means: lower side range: 3.1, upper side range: 2.98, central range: 2.7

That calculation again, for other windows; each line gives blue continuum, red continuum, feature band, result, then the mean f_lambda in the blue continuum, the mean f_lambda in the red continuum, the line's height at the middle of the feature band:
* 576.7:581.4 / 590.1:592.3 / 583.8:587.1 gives -0.10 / 3.09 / 2.9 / 2.99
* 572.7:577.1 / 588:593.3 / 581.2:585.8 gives -0.32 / 3.04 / 2.79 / 2.9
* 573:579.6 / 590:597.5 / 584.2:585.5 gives -0.07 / 3.03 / 2.94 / 2.98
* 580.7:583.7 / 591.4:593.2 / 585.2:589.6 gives 0.18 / 3.08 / 2.9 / 2.99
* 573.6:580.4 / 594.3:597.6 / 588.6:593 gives 0.31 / 3.05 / 2.95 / 2.98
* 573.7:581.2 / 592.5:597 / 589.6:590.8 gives 0.09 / 3.06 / 2.96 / 2.98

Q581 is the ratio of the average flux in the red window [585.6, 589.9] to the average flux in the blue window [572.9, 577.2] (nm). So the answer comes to 0.9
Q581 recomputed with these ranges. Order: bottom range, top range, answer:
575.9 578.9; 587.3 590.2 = 0.88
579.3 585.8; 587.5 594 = 0.91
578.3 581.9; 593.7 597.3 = 0.97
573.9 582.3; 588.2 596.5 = 0.94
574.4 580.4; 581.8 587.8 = 1.01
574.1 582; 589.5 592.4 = 0.94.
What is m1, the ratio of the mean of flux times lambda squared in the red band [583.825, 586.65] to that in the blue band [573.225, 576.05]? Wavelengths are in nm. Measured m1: 1.07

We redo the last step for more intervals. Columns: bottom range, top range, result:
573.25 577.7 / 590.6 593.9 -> 1.03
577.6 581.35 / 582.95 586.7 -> 1.02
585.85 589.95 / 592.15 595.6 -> 1.07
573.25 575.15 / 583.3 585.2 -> 1.10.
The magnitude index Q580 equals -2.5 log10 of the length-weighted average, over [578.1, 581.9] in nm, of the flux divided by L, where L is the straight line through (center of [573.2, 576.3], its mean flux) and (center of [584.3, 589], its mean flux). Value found -0.02 mag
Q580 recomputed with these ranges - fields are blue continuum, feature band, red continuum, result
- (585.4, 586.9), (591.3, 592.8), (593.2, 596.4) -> 0.038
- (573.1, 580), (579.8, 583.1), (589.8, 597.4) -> -0.044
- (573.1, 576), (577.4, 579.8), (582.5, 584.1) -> 0.002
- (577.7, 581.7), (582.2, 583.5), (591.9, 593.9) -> -0.049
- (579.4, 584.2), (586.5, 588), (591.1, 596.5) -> -0.009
